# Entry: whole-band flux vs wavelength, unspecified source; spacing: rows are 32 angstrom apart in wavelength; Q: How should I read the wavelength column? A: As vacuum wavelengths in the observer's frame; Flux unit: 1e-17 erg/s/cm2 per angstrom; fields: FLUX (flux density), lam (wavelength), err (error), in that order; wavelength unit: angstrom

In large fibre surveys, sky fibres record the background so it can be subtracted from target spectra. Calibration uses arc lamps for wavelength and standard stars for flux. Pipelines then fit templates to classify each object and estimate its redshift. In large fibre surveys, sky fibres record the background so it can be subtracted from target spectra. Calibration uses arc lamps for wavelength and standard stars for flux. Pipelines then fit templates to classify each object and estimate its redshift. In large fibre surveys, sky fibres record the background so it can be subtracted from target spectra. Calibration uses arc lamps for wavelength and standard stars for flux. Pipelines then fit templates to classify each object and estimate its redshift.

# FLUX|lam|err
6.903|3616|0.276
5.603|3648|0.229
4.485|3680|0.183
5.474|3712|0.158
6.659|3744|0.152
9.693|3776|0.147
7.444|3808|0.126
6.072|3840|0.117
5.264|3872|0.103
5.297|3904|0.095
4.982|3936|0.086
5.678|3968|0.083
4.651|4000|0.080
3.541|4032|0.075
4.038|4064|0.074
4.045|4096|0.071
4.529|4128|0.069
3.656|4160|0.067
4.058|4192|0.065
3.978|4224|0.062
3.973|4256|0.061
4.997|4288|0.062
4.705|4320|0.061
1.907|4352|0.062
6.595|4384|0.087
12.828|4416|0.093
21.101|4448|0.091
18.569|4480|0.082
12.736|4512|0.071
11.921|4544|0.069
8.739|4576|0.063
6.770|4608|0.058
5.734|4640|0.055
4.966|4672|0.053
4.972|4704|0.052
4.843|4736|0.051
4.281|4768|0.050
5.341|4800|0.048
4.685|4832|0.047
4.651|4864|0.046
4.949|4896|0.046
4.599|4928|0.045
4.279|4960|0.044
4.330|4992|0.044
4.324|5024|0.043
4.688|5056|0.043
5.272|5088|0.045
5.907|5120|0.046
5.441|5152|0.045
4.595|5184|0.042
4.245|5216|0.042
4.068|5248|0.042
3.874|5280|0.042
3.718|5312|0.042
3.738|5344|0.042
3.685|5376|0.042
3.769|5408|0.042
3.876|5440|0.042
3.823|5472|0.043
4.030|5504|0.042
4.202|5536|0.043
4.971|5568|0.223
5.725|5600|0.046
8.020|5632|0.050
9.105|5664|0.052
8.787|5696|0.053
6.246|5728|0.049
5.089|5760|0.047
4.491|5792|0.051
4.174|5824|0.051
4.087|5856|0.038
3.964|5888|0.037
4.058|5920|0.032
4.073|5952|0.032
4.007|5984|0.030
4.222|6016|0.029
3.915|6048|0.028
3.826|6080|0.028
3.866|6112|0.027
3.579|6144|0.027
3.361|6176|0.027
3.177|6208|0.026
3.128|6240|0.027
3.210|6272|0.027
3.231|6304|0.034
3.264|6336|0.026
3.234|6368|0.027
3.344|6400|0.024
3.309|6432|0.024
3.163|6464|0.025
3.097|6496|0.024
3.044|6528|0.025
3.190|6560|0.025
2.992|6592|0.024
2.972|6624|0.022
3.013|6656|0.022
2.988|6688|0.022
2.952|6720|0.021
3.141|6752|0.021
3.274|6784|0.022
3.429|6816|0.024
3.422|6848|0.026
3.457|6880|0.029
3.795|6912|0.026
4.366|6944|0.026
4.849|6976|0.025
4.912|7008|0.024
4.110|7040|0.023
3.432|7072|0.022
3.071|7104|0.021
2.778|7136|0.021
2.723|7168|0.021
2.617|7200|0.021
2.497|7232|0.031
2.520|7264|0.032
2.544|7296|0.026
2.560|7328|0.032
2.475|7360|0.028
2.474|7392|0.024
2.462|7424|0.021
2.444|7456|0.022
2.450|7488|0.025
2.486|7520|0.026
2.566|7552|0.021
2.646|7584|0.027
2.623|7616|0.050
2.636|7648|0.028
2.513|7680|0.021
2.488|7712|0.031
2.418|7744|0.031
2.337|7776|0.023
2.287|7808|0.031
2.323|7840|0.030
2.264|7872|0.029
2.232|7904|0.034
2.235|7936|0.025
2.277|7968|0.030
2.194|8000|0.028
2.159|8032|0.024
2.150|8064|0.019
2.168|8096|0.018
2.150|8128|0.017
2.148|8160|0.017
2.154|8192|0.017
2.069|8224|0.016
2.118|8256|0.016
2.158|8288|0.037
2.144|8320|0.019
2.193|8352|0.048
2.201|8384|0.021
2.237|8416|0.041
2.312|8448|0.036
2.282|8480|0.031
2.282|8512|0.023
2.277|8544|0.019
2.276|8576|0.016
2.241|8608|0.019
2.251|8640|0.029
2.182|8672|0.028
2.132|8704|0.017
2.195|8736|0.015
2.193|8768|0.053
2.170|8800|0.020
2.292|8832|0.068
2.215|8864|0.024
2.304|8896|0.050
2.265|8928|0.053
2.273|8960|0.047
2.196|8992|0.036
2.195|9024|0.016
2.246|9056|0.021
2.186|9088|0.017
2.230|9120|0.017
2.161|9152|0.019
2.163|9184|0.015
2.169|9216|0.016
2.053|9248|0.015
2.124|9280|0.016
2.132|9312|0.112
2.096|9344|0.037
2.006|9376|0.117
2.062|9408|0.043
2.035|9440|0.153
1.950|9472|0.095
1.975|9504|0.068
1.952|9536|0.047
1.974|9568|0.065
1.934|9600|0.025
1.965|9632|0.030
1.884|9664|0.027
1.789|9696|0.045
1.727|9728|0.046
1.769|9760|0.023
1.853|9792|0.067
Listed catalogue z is 2.66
